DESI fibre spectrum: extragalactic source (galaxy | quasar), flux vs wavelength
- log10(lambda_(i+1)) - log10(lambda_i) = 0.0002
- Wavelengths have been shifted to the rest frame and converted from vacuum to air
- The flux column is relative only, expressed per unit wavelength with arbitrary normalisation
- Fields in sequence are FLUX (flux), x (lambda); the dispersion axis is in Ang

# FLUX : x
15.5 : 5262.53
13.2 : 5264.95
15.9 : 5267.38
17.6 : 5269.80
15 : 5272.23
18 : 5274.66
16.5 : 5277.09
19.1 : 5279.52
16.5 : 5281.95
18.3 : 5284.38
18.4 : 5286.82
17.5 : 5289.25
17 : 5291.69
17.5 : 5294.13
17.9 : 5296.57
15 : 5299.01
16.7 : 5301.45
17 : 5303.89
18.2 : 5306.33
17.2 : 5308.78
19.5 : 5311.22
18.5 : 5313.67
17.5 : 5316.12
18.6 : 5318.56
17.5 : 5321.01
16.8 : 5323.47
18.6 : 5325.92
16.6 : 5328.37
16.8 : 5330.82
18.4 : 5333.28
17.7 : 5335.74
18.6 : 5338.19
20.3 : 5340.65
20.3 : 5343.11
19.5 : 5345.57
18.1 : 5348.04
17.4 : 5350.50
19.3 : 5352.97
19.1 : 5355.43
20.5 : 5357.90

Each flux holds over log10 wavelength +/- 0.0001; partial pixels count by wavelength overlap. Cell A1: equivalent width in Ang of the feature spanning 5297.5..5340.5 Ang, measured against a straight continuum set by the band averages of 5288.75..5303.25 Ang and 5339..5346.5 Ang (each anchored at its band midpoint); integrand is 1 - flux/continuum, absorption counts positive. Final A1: 1.7 Ang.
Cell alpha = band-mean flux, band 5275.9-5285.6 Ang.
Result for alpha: 17.6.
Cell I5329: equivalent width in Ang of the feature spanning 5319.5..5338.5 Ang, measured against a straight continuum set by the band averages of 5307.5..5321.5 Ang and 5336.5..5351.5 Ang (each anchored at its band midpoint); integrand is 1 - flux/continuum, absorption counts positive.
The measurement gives 1.0 Ang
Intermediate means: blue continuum 18.2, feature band 17.6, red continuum 19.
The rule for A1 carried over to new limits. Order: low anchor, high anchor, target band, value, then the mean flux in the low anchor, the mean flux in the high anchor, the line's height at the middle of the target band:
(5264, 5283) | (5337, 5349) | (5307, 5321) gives -0.01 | 16.5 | 19.4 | 18.2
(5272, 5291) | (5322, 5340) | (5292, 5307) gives 0.51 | 17.5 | 17.7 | 17.6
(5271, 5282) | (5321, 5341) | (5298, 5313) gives 0.12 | 17.1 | 17.8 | 17.5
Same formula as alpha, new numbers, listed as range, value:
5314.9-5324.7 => 17.6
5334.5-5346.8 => 19.3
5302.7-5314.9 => 18.1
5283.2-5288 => 18.3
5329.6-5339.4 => 17.9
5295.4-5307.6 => 17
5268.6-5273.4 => 16.3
